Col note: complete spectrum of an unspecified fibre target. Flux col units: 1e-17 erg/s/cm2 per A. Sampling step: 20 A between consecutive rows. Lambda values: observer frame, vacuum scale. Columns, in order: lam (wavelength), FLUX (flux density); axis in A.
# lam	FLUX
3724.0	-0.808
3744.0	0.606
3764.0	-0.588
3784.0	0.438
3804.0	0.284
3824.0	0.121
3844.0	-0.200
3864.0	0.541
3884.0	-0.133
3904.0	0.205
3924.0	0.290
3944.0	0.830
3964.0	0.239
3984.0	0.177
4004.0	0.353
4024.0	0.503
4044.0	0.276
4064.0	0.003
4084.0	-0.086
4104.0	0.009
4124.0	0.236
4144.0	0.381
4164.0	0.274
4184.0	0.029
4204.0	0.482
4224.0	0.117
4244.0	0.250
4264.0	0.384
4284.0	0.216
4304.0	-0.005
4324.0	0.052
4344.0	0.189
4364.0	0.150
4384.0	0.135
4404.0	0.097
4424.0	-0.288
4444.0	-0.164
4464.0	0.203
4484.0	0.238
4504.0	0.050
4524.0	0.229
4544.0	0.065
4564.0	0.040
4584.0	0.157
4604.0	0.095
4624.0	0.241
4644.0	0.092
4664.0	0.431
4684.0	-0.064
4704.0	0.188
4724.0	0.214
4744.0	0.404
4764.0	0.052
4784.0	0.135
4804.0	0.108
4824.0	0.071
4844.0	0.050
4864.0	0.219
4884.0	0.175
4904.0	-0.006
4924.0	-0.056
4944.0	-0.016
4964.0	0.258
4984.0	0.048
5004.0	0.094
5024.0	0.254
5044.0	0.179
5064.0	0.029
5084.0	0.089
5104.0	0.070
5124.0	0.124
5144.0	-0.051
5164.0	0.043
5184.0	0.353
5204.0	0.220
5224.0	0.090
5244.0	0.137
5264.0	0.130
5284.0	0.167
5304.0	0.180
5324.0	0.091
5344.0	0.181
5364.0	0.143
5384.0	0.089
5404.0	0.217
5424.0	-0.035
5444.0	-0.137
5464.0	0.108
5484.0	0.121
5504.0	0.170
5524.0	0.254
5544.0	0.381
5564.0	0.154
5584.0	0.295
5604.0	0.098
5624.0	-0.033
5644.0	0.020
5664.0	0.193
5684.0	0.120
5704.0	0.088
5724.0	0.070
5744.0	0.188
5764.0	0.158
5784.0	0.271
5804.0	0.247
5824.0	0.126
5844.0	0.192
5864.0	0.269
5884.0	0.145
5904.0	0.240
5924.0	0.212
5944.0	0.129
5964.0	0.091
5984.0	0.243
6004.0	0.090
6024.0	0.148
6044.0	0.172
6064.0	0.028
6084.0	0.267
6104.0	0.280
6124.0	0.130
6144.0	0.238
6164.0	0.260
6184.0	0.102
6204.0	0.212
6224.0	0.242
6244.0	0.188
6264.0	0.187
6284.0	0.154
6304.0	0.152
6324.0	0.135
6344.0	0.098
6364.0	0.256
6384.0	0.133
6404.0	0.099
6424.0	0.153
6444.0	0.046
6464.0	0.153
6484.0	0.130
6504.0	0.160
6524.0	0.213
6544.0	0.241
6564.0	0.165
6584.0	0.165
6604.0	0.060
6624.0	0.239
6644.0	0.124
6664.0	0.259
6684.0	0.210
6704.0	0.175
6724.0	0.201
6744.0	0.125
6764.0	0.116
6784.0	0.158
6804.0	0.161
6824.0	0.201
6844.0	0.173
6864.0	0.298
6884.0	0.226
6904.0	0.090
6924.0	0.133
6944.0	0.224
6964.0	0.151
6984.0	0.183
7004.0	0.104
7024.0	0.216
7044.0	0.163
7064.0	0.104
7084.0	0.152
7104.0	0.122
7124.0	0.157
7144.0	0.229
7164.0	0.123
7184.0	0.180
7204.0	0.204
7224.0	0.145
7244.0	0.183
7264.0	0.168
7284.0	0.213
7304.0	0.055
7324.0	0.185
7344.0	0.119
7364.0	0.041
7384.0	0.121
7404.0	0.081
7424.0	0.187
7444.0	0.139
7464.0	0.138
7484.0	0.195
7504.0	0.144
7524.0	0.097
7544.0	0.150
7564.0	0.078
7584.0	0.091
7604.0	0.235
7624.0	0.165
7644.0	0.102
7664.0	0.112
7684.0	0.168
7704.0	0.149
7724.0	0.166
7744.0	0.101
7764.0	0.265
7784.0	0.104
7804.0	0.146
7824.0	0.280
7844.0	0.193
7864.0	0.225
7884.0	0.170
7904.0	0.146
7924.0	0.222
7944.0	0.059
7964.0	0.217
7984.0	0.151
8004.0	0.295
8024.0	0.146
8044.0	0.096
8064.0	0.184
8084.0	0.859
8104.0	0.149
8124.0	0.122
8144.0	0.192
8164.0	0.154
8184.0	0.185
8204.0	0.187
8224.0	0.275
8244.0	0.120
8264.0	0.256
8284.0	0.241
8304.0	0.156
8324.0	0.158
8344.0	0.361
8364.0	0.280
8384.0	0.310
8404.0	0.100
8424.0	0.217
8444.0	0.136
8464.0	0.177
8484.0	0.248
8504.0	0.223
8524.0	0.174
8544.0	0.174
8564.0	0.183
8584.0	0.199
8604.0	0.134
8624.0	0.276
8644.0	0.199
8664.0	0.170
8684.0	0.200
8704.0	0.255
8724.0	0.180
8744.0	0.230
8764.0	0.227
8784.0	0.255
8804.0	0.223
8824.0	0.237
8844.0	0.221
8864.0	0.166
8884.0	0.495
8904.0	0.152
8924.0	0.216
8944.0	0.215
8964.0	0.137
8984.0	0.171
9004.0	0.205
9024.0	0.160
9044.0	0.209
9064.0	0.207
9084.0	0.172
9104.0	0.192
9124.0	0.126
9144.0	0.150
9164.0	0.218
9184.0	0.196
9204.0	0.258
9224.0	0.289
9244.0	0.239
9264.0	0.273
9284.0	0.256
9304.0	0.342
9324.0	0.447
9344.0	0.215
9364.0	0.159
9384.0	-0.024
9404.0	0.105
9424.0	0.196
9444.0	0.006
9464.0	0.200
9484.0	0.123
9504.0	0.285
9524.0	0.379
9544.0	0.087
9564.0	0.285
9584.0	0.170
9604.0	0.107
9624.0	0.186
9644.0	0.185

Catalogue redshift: 1.17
